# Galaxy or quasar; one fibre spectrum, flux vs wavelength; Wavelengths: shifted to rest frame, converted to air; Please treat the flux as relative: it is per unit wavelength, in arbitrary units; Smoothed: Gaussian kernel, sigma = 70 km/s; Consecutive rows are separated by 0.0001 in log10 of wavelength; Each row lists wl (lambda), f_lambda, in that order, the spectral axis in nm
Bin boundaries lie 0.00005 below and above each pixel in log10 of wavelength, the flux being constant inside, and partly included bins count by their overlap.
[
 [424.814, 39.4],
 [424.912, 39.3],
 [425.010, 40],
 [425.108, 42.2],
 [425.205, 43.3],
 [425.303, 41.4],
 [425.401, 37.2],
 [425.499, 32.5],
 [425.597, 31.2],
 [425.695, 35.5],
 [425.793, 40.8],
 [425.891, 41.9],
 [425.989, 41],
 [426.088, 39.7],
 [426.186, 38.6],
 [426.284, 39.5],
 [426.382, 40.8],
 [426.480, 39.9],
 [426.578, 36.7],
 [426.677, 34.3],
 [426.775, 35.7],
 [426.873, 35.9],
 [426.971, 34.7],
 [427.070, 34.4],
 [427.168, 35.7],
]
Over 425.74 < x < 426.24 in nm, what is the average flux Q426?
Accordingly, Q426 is 40.3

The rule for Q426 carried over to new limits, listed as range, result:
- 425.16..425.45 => 40.6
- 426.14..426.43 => 39.7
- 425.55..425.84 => 35.8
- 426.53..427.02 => 35.5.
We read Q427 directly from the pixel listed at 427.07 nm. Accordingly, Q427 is 34.4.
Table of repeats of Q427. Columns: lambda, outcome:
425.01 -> 40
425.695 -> 35.5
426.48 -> 39.9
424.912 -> 39.3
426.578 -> 36.7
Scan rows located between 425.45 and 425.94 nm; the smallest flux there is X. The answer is 31.2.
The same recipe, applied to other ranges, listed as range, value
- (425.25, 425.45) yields 37.2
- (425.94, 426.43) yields 38.6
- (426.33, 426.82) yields 34.3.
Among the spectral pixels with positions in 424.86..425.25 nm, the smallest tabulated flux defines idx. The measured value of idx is 39.3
